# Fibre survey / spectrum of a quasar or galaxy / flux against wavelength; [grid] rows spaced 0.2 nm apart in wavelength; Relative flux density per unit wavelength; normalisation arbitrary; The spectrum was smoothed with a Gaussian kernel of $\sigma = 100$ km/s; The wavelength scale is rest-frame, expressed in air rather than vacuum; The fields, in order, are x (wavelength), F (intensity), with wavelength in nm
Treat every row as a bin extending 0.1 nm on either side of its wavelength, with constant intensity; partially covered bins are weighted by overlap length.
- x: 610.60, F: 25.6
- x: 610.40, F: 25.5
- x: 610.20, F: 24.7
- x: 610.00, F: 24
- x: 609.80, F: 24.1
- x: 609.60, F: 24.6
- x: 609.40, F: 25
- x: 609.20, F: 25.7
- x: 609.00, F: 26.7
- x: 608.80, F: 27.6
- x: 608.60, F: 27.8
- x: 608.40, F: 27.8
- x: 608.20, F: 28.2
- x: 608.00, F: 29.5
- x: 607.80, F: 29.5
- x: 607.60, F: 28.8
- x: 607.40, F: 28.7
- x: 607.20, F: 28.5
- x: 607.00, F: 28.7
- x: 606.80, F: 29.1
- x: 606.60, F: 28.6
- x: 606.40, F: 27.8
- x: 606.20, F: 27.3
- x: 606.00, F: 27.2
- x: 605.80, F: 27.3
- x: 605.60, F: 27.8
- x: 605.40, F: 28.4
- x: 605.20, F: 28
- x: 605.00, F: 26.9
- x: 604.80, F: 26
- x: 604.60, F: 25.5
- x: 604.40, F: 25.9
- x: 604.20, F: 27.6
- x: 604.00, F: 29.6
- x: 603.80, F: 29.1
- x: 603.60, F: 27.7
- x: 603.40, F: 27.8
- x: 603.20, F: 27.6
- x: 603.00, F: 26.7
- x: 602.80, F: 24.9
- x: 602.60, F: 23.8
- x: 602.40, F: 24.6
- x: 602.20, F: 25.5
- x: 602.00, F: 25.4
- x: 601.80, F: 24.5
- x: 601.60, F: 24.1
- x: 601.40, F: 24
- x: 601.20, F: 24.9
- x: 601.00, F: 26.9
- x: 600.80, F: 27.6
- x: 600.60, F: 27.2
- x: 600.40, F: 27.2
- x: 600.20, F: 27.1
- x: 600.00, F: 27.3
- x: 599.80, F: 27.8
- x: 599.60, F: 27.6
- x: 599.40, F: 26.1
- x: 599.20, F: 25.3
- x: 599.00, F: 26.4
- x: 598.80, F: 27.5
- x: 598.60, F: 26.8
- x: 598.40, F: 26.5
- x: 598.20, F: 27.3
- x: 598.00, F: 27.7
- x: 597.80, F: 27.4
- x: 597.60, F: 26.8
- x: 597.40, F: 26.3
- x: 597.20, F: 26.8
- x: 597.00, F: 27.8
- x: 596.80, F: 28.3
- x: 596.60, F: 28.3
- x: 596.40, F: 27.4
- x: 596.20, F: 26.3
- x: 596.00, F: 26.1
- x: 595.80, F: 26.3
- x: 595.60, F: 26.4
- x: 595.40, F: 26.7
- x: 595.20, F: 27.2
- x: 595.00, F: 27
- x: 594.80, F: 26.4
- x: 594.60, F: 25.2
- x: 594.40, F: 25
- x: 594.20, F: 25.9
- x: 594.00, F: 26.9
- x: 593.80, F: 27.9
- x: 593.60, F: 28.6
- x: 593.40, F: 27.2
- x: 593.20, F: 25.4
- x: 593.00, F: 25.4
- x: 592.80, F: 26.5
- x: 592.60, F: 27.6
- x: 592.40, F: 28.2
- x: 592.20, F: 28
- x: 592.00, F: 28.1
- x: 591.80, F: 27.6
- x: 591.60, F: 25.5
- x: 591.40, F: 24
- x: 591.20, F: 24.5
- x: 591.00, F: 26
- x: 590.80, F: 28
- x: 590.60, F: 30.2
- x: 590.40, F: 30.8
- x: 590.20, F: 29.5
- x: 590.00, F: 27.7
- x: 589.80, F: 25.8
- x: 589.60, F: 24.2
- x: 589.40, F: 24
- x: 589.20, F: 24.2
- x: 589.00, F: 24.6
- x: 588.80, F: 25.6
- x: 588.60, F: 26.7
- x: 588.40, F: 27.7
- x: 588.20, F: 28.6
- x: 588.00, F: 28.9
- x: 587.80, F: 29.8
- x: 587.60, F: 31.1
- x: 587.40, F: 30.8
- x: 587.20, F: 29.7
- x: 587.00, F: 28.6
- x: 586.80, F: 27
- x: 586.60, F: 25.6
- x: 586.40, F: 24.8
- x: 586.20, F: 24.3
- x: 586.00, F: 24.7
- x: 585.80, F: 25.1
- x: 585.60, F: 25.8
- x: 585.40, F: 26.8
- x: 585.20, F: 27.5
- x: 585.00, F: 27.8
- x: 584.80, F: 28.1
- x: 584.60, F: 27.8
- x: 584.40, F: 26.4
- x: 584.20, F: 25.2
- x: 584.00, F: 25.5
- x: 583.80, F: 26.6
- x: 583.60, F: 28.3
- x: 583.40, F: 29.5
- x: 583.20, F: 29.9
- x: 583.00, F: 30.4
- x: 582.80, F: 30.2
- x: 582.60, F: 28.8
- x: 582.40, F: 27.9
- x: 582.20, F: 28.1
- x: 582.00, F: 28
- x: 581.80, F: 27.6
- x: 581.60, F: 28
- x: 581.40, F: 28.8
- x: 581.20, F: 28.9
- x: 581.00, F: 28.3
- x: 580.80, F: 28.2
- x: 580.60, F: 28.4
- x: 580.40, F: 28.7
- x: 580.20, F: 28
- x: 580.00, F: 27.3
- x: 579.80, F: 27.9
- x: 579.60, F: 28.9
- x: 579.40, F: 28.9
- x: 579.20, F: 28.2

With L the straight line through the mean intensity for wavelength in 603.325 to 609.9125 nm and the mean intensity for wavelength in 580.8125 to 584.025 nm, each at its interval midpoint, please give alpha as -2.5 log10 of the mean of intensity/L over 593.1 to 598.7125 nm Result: 0.04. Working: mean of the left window 28.5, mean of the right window 27.5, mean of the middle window 26.9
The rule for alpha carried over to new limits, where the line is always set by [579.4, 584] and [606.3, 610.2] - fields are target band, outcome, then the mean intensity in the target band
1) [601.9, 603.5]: 0.07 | 25.8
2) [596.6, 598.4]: 0.02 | 27.3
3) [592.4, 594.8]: 0.05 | 26.6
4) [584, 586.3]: 0.08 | 26.3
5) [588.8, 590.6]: 0.06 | 26.5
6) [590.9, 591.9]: 0.10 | 25.5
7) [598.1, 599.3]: 0.04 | 26.6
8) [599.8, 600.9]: 0.01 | 27.3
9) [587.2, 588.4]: -0.06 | 29.7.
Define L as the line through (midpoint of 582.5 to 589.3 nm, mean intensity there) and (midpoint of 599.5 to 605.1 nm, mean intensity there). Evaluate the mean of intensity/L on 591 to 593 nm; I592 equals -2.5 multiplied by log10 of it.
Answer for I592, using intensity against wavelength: 0.02 mag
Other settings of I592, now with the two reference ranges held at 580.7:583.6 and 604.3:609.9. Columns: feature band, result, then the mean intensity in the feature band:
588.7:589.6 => 0.16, 24.6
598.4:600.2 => 0.04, 26.8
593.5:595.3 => 0.06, 26.7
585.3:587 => 0.11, 25.7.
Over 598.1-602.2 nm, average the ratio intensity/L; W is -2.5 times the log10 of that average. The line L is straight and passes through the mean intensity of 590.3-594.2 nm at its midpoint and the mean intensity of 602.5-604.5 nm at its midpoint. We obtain 0.03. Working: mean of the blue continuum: 27.1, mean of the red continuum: 27.1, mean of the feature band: 26.4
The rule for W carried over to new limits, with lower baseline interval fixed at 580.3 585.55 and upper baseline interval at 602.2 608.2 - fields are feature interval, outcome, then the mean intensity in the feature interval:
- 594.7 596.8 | 0.034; 26.9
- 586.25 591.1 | 0.018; 27.5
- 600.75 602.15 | 0.096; 25.3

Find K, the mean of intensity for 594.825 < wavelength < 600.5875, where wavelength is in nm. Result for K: 27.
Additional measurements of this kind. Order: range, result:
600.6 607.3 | 26.8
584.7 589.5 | 27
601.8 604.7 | 26.5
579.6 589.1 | 27.7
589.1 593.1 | 26.8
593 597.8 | 26.8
